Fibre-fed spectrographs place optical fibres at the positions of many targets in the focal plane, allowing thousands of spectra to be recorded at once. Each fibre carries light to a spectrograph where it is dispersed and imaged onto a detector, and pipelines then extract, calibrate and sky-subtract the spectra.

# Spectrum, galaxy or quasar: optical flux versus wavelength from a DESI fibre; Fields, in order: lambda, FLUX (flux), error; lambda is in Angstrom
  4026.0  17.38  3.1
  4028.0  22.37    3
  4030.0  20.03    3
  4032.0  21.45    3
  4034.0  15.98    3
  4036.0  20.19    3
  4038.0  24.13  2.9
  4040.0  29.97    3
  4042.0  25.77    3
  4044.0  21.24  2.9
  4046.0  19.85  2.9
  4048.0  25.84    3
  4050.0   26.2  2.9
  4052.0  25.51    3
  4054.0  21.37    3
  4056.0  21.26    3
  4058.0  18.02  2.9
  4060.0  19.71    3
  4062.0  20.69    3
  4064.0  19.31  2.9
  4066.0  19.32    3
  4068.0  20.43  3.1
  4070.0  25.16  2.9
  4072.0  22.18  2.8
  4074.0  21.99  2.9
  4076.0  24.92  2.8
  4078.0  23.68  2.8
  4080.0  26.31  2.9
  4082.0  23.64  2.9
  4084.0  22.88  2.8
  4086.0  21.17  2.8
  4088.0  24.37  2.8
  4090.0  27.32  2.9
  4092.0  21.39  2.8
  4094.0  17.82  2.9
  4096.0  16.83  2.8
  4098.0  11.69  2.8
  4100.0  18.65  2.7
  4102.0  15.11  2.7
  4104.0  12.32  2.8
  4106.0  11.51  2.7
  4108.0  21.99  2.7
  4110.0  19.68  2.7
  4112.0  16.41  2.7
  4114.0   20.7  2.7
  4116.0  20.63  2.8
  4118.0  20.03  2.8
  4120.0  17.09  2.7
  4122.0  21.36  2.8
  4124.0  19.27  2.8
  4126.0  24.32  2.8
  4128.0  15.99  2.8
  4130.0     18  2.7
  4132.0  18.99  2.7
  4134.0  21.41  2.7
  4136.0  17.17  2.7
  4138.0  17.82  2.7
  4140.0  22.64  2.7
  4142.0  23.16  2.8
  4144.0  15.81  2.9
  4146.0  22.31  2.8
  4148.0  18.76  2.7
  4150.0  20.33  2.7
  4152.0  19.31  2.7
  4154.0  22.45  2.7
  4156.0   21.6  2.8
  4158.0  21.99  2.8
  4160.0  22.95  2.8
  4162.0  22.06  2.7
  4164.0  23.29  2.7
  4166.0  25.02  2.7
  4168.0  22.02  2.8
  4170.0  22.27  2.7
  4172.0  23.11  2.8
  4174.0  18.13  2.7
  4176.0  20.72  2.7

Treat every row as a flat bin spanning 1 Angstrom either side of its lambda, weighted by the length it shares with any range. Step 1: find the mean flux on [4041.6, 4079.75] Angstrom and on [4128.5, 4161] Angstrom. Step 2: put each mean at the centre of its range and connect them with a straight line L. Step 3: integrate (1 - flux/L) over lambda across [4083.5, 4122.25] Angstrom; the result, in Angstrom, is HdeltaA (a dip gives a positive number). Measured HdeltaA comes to 4.4 Angstrom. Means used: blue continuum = 22.3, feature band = 18.9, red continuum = 20.2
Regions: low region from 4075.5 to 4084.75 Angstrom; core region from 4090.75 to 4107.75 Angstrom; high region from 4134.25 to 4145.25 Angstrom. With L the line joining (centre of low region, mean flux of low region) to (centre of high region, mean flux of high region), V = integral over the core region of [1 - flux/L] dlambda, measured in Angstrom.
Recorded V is 5.0 Angstrom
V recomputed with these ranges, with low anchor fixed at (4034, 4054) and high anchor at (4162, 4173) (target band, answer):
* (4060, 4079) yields 1.4 Angstrom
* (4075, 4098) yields 1.2 Angstrom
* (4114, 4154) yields 5.9 Angstrom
